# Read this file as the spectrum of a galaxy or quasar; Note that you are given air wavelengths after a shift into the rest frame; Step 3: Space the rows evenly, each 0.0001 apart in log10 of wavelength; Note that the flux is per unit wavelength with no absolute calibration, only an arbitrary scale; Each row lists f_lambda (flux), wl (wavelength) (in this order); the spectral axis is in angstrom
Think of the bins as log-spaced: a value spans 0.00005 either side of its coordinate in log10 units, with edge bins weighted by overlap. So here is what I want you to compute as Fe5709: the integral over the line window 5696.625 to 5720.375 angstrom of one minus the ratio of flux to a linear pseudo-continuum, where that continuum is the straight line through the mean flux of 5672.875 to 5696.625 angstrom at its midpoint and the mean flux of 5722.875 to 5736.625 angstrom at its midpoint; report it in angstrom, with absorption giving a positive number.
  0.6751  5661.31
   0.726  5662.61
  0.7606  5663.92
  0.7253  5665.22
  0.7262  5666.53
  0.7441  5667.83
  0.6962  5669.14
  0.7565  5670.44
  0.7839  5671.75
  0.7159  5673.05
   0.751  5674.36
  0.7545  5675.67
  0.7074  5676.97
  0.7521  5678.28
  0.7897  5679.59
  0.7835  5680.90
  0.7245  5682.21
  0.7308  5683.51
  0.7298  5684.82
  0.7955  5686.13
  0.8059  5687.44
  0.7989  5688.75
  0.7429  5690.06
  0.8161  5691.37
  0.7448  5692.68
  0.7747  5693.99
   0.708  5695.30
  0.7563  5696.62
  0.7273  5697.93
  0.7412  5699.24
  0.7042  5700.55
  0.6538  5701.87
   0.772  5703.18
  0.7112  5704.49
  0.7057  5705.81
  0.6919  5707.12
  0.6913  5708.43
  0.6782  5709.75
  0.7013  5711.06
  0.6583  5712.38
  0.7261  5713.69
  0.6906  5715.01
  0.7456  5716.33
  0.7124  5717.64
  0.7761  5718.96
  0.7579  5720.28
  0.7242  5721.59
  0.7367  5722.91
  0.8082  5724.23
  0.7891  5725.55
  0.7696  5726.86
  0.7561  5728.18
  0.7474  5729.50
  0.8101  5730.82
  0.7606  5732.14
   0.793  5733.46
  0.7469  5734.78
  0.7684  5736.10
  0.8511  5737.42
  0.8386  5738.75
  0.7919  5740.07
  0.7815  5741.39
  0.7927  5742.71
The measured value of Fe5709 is 1.62 angstrom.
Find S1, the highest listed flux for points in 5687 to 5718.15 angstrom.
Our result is 0.8161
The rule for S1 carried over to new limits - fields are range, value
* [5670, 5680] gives 0.7897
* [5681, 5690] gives 0.8059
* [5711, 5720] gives 0.7761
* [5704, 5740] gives 0.8511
